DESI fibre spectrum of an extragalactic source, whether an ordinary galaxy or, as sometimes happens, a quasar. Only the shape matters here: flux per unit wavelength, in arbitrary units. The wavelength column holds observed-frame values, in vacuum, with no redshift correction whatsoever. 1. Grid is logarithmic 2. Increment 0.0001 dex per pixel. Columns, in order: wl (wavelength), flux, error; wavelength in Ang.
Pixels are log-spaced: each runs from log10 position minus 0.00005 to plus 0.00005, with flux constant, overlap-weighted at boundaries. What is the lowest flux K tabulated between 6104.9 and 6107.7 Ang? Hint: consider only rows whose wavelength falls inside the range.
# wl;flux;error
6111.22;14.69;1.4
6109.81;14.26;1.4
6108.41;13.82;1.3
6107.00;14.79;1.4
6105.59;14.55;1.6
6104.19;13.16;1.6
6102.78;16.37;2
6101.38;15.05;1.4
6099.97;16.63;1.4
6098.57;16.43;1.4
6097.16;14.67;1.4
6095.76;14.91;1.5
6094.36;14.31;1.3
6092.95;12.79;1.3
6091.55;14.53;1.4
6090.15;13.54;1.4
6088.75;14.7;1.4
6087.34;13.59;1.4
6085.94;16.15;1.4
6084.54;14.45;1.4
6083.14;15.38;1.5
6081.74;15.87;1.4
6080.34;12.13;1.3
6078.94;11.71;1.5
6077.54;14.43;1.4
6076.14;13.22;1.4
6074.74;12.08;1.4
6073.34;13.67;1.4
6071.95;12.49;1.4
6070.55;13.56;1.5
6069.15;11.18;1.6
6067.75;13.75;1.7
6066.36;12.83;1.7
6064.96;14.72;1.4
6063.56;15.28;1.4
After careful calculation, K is 14.55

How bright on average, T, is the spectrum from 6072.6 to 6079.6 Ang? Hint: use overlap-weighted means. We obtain 13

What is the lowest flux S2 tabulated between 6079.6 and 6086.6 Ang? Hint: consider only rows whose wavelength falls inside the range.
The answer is 12.13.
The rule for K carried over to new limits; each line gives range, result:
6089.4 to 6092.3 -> 13.54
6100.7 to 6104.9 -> 13.16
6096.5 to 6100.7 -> 14.67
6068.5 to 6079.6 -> 11.18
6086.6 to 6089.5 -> 13.59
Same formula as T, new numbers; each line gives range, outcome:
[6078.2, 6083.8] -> 13.8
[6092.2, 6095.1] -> 13.6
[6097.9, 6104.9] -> 15.5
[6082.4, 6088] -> 14.9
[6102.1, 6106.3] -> 14.7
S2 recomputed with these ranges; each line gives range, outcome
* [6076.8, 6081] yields 11.71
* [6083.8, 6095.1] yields 12.79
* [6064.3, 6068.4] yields 12.83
